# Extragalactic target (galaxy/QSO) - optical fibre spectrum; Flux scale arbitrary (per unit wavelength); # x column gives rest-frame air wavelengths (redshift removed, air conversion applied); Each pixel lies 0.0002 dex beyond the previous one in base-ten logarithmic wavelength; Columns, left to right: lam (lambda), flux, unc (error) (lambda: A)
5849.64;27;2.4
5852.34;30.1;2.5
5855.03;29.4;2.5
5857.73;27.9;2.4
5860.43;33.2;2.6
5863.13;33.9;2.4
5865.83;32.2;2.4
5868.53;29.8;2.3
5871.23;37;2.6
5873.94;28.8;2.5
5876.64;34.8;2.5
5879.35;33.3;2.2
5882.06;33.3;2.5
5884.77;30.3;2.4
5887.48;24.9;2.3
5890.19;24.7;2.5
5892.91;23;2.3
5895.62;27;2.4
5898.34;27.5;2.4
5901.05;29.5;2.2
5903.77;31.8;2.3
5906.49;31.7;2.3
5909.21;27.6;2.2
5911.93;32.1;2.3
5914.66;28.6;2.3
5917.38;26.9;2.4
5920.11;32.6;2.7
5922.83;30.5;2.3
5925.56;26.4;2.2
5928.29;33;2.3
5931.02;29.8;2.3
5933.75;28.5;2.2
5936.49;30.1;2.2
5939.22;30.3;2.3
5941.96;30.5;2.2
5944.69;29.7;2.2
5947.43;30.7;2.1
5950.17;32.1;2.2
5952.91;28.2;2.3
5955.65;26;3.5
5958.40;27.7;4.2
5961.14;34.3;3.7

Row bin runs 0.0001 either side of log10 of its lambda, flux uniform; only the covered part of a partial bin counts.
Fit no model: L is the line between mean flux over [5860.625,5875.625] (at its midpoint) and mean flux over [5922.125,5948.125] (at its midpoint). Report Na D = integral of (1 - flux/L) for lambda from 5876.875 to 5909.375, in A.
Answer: 2.6 A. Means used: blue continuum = 32.5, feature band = 29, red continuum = 29.9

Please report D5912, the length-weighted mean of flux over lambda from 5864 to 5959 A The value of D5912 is 29.8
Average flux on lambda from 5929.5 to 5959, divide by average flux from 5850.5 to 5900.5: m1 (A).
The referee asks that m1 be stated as 0.98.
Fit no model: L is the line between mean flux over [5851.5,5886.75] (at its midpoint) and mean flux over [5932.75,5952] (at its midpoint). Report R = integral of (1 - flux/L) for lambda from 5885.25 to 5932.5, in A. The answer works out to 3.4 A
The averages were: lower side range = 31.8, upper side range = 30.3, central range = 28.7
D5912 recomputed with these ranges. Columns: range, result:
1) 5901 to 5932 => 30.1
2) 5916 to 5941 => 29.8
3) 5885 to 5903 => 26.6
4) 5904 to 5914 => 30.5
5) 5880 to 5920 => 28.7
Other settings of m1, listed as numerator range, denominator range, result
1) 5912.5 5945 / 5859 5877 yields 0.91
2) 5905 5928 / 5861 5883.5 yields 0.90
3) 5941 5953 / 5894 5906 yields 1.05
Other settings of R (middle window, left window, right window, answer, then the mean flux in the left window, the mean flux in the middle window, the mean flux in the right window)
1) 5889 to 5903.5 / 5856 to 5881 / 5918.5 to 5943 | 2.1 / 32.3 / 26.8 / 30.1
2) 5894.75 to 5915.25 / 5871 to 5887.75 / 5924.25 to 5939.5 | 0.8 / 31.9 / 29.6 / 29.7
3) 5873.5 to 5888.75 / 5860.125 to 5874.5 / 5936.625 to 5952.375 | 0.6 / 32.6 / 31.1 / 30.5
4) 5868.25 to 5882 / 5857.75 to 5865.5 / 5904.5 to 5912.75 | -0.5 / 32.4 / 33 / 30.5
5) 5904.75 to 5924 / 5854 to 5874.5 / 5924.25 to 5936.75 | 0.0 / 31.7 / 30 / 29.5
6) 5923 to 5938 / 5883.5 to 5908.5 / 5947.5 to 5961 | -0.5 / 27.8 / 29.6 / 29.2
